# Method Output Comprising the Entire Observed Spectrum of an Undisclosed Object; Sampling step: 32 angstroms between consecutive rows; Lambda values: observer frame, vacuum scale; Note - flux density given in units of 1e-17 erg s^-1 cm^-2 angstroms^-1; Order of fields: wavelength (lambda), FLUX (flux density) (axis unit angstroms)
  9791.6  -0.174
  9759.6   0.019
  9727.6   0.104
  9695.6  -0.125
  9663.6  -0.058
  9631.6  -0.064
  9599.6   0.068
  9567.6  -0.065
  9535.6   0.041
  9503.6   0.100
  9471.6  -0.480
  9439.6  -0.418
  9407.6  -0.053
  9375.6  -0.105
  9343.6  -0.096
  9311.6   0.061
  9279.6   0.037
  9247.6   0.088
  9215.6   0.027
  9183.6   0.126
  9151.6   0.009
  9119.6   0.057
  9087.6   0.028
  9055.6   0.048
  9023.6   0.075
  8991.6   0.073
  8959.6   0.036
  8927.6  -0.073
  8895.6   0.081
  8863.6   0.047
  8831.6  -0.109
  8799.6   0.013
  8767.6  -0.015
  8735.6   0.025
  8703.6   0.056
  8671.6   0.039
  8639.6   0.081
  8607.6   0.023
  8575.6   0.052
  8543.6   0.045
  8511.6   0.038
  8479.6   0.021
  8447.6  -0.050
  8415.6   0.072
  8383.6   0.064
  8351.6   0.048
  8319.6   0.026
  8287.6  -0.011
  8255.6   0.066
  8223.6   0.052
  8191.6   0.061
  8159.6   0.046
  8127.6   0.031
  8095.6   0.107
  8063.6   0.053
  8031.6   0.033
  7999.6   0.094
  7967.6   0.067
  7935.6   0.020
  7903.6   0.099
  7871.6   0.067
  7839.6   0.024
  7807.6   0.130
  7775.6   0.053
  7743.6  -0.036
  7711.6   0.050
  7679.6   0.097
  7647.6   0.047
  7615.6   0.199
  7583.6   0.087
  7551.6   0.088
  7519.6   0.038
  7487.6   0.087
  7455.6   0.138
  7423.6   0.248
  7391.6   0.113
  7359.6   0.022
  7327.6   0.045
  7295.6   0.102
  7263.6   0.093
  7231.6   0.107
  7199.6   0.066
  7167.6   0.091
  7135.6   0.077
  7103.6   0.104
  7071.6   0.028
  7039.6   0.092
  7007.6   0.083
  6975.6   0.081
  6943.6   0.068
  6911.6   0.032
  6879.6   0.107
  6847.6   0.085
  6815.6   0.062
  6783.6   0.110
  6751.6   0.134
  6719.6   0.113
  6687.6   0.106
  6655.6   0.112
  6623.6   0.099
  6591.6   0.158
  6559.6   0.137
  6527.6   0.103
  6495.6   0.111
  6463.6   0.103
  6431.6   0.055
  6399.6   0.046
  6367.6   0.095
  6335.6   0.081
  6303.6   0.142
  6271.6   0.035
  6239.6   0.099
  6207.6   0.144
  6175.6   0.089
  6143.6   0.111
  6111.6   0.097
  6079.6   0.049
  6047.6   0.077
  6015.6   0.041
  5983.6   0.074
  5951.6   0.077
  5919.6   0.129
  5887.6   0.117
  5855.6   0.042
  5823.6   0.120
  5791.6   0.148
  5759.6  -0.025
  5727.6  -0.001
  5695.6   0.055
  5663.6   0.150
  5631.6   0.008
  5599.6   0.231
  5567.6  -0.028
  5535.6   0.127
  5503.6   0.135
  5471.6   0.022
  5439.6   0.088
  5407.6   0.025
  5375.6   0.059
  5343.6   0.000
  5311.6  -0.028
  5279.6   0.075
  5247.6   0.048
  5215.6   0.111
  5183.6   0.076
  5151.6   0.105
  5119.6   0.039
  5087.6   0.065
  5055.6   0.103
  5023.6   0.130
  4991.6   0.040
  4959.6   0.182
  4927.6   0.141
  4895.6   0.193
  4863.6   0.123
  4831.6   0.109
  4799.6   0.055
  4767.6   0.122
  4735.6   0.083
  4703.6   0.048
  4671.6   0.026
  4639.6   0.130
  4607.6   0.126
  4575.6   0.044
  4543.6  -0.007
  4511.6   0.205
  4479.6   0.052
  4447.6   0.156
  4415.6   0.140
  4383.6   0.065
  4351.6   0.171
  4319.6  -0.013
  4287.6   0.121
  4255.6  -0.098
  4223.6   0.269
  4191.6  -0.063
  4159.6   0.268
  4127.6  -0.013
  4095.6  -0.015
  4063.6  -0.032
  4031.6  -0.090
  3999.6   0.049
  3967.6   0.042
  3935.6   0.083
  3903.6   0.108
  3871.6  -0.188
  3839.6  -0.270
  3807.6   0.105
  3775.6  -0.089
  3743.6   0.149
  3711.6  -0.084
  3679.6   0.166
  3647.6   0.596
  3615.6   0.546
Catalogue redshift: 0.129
